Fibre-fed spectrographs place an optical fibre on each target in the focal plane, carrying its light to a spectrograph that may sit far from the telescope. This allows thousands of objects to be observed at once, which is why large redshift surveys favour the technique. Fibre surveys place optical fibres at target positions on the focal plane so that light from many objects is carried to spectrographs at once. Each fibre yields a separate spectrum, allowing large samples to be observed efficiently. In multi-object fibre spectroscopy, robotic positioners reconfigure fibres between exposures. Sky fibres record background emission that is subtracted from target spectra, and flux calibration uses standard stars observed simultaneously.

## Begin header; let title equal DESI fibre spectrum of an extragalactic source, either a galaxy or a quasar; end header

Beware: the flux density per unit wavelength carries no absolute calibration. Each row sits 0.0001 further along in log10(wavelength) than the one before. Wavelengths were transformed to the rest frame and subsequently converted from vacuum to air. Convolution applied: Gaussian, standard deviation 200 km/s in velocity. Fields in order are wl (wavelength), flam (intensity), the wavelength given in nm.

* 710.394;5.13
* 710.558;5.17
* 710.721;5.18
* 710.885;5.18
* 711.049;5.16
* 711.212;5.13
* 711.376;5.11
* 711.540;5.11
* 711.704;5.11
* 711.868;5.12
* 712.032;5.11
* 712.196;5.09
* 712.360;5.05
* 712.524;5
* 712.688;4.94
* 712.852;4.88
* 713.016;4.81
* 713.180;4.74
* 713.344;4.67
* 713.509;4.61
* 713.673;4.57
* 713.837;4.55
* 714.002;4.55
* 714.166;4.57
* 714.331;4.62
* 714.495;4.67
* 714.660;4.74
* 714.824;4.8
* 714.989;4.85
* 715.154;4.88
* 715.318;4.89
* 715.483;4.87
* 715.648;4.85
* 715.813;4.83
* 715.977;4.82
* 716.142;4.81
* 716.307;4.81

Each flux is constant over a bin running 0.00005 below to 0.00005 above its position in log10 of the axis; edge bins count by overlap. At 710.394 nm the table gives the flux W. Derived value 5.13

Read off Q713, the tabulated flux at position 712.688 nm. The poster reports 4.94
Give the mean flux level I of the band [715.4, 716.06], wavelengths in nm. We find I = 4.84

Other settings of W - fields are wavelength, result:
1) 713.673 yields 4.57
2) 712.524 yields 5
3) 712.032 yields 5.11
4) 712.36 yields 5.05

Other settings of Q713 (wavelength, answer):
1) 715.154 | 4.88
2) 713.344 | 4.67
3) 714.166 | 4.57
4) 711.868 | 5.12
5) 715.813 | 4.83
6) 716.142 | 4.81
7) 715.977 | 4.82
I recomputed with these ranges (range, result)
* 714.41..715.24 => 4.79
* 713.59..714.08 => 4.56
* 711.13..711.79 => 5.12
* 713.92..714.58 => 4.6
